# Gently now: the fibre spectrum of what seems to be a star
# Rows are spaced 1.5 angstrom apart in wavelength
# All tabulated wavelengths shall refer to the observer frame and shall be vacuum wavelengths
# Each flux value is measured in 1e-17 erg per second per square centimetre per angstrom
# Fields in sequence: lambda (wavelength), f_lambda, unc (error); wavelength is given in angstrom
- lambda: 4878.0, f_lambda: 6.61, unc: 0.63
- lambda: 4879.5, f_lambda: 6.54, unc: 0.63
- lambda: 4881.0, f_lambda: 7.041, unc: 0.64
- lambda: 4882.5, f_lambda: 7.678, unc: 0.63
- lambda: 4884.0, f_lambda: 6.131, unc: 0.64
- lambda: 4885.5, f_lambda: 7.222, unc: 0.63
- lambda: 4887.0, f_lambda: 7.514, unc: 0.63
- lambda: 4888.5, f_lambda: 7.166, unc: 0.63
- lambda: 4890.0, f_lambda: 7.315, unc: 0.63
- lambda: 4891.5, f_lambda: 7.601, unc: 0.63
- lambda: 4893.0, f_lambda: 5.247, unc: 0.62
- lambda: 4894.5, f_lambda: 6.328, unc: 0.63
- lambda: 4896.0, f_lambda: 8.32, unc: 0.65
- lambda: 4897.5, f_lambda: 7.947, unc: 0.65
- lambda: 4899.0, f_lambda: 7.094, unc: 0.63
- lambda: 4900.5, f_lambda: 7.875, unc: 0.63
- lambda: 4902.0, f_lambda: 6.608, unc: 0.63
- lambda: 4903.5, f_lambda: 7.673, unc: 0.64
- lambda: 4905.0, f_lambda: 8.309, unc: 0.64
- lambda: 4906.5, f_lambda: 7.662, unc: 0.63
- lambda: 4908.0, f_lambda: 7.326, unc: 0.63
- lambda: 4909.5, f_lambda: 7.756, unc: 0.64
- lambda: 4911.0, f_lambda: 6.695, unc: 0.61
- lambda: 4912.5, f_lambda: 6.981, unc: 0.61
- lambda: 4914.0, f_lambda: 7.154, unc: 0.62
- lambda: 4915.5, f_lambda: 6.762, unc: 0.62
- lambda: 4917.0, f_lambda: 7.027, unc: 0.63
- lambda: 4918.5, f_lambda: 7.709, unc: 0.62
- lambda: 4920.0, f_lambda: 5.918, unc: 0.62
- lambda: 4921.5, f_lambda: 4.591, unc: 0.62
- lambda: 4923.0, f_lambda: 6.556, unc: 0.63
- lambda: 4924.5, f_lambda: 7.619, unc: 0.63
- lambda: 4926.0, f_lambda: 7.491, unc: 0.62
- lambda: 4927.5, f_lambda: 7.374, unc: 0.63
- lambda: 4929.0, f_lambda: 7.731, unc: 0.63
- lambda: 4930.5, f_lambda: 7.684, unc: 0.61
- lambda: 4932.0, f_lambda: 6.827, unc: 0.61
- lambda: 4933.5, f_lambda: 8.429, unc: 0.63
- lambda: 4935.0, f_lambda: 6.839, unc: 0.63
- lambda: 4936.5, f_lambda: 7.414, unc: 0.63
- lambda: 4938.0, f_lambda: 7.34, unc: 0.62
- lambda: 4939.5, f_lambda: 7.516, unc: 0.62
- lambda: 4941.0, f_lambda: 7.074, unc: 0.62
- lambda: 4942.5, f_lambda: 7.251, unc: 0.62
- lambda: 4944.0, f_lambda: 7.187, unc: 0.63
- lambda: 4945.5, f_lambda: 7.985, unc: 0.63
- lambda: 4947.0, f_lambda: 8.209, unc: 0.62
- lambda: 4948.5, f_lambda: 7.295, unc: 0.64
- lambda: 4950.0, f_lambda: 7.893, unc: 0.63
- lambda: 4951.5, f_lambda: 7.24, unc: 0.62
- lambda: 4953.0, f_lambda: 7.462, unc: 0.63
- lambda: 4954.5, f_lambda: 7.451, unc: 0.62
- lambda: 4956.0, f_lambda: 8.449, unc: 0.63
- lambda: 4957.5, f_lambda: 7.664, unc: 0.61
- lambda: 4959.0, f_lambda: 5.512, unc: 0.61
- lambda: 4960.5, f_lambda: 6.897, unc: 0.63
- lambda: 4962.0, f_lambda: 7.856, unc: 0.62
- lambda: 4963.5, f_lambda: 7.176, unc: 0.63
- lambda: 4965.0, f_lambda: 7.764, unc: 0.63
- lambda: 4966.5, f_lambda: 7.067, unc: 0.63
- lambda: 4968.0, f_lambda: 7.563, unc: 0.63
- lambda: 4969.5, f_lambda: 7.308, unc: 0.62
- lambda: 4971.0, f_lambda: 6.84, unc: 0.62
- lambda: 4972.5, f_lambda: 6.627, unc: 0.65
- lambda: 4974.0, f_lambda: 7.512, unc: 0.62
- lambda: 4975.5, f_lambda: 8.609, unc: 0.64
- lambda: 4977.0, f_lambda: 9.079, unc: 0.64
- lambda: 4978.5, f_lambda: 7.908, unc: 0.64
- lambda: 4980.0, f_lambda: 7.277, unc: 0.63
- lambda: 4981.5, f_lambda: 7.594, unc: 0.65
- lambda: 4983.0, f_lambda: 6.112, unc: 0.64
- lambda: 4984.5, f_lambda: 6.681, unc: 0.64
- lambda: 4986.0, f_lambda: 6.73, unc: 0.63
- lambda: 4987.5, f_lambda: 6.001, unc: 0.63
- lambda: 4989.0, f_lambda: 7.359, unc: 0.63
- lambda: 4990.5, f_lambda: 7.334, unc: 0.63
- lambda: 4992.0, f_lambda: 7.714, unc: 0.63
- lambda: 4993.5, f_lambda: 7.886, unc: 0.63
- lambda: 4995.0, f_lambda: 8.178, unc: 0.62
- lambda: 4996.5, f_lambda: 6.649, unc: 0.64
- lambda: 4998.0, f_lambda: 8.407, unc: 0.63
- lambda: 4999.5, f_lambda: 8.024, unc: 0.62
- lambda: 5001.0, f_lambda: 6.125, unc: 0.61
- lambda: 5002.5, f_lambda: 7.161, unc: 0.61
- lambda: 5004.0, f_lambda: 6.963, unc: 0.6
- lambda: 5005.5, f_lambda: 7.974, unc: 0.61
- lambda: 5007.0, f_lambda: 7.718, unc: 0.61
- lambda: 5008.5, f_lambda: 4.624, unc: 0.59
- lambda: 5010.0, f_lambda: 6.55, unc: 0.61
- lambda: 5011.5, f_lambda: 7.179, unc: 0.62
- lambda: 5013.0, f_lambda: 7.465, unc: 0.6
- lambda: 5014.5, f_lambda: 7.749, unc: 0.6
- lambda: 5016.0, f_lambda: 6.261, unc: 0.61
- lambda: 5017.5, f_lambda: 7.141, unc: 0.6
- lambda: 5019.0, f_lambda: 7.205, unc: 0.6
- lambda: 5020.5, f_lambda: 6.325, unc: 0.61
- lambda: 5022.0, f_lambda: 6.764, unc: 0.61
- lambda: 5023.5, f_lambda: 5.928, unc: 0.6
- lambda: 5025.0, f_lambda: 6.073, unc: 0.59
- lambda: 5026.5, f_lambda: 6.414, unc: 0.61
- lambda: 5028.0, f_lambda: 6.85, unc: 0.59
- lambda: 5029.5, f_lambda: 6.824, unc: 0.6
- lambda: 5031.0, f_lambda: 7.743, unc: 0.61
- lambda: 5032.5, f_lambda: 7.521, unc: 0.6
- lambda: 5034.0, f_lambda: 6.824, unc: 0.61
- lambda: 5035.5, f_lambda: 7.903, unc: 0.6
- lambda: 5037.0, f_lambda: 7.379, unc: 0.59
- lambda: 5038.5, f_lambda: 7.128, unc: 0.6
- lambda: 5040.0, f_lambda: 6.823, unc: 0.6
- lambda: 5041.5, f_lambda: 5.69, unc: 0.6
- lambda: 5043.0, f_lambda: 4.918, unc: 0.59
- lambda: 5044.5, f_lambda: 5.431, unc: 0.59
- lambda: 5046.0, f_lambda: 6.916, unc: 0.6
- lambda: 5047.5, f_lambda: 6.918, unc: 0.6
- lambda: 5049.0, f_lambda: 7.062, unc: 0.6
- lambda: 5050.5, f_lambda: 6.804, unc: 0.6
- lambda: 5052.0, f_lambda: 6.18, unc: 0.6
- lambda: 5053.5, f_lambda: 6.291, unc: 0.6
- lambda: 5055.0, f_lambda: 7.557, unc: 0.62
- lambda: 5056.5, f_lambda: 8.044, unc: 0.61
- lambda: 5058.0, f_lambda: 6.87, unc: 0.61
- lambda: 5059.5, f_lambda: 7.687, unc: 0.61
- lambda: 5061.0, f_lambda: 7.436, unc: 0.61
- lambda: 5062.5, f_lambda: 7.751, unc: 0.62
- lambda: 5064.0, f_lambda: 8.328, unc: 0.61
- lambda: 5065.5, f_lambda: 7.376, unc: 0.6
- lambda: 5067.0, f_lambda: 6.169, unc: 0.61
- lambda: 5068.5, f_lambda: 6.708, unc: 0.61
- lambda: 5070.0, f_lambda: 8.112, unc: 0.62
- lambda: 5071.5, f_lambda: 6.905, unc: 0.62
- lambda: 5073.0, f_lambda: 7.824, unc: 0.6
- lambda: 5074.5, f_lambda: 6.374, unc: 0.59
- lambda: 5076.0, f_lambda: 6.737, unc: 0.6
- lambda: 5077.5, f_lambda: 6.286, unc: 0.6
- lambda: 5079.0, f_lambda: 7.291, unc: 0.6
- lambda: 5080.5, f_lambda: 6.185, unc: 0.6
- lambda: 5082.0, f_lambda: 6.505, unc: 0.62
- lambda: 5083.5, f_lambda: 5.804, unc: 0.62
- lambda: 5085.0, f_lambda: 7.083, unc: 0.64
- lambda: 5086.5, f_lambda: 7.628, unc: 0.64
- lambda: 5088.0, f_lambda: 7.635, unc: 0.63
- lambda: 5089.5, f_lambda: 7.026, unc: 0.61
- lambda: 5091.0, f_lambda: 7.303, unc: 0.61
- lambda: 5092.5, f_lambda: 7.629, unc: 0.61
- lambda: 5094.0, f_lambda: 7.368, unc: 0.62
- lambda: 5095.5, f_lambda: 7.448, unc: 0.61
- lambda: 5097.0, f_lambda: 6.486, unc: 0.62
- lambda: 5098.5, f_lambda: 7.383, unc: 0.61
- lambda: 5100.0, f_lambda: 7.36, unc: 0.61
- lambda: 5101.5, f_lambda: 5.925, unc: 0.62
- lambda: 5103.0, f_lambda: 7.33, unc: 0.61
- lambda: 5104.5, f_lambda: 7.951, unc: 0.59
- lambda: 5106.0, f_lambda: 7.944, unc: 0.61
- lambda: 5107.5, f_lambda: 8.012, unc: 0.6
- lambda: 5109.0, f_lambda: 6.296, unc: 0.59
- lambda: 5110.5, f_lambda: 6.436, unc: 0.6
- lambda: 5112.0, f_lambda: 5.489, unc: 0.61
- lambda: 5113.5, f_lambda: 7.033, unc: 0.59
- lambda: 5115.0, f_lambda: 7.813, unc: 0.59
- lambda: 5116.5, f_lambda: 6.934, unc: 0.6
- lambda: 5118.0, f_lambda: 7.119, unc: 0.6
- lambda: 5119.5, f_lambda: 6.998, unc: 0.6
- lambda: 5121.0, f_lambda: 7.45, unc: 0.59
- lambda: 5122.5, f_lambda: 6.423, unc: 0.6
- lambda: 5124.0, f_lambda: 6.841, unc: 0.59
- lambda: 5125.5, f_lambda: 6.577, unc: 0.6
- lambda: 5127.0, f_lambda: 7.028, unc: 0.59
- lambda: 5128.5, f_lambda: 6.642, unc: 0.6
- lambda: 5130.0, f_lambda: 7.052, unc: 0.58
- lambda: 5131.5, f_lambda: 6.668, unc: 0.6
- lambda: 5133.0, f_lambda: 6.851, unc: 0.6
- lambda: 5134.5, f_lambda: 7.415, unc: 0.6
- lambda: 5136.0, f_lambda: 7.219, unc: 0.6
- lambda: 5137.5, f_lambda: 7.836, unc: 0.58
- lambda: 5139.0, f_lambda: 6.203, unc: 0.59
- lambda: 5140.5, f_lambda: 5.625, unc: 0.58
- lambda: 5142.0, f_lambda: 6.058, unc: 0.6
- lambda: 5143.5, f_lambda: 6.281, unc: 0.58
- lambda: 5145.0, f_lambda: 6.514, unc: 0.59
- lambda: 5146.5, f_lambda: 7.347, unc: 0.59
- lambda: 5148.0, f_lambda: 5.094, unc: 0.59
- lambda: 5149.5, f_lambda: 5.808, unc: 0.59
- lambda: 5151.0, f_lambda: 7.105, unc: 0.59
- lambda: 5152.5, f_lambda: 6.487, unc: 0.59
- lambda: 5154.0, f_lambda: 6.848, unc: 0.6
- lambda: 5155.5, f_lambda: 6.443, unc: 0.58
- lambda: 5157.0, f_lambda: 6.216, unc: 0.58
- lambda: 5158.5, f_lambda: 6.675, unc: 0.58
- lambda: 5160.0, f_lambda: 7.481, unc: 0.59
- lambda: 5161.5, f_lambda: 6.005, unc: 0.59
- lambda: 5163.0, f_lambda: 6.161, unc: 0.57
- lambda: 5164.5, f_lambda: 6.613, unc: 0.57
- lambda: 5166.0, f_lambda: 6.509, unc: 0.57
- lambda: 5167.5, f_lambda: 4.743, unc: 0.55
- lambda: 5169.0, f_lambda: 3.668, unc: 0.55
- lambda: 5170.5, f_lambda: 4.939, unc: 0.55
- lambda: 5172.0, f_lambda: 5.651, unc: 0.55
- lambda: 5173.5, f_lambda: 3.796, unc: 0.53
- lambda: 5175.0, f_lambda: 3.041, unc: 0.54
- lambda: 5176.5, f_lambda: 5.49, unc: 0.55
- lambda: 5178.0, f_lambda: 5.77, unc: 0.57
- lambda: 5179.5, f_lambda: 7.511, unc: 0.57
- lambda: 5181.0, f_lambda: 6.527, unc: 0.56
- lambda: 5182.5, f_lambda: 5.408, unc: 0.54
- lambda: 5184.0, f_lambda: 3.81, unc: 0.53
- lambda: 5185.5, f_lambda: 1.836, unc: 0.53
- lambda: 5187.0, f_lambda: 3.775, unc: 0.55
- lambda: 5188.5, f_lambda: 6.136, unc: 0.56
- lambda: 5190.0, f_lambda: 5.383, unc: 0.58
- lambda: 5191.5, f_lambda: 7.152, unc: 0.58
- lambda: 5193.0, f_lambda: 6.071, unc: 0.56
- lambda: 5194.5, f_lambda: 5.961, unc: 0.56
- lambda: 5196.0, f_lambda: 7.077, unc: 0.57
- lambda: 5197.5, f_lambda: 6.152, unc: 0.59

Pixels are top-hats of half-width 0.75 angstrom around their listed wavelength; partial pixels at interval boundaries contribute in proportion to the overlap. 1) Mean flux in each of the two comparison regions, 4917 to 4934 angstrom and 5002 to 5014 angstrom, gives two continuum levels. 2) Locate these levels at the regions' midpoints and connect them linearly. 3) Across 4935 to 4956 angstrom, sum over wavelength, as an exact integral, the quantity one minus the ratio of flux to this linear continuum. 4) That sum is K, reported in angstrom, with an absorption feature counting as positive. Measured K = -1.4 angstrom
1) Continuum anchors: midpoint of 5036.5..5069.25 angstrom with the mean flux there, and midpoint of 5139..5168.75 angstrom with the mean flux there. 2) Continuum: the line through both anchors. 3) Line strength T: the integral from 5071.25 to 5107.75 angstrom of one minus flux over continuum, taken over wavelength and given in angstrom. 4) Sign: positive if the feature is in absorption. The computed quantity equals -2.4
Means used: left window 6.88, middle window 7.09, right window 6.27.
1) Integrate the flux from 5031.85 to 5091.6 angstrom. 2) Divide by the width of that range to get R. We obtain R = 6.96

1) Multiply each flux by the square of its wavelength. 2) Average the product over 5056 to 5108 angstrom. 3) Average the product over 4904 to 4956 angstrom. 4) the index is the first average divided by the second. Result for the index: 1.0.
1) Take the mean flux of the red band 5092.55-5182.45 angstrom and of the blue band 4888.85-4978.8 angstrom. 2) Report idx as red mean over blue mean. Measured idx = 0.89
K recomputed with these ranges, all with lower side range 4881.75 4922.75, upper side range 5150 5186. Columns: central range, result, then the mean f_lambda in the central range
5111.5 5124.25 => -2.19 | 6.93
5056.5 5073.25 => -3.22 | 7.4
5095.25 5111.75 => -3.00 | 7.08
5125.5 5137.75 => -2.49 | 7.03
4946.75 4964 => -1.53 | 7.41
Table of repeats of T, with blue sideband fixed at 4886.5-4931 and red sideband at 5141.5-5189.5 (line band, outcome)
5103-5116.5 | -2.53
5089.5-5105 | -2.87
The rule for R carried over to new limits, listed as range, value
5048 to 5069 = 7.16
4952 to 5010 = 7.29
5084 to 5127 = 7.1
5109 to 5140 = 6.88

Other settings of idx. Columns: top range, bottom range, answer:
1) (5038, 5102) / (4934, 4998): 0.94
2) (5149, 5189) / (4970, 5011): 0.77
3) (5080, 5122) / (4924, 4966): 0.95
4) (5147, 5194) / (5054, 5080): 0.78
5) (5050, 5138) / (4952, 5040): 0.98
